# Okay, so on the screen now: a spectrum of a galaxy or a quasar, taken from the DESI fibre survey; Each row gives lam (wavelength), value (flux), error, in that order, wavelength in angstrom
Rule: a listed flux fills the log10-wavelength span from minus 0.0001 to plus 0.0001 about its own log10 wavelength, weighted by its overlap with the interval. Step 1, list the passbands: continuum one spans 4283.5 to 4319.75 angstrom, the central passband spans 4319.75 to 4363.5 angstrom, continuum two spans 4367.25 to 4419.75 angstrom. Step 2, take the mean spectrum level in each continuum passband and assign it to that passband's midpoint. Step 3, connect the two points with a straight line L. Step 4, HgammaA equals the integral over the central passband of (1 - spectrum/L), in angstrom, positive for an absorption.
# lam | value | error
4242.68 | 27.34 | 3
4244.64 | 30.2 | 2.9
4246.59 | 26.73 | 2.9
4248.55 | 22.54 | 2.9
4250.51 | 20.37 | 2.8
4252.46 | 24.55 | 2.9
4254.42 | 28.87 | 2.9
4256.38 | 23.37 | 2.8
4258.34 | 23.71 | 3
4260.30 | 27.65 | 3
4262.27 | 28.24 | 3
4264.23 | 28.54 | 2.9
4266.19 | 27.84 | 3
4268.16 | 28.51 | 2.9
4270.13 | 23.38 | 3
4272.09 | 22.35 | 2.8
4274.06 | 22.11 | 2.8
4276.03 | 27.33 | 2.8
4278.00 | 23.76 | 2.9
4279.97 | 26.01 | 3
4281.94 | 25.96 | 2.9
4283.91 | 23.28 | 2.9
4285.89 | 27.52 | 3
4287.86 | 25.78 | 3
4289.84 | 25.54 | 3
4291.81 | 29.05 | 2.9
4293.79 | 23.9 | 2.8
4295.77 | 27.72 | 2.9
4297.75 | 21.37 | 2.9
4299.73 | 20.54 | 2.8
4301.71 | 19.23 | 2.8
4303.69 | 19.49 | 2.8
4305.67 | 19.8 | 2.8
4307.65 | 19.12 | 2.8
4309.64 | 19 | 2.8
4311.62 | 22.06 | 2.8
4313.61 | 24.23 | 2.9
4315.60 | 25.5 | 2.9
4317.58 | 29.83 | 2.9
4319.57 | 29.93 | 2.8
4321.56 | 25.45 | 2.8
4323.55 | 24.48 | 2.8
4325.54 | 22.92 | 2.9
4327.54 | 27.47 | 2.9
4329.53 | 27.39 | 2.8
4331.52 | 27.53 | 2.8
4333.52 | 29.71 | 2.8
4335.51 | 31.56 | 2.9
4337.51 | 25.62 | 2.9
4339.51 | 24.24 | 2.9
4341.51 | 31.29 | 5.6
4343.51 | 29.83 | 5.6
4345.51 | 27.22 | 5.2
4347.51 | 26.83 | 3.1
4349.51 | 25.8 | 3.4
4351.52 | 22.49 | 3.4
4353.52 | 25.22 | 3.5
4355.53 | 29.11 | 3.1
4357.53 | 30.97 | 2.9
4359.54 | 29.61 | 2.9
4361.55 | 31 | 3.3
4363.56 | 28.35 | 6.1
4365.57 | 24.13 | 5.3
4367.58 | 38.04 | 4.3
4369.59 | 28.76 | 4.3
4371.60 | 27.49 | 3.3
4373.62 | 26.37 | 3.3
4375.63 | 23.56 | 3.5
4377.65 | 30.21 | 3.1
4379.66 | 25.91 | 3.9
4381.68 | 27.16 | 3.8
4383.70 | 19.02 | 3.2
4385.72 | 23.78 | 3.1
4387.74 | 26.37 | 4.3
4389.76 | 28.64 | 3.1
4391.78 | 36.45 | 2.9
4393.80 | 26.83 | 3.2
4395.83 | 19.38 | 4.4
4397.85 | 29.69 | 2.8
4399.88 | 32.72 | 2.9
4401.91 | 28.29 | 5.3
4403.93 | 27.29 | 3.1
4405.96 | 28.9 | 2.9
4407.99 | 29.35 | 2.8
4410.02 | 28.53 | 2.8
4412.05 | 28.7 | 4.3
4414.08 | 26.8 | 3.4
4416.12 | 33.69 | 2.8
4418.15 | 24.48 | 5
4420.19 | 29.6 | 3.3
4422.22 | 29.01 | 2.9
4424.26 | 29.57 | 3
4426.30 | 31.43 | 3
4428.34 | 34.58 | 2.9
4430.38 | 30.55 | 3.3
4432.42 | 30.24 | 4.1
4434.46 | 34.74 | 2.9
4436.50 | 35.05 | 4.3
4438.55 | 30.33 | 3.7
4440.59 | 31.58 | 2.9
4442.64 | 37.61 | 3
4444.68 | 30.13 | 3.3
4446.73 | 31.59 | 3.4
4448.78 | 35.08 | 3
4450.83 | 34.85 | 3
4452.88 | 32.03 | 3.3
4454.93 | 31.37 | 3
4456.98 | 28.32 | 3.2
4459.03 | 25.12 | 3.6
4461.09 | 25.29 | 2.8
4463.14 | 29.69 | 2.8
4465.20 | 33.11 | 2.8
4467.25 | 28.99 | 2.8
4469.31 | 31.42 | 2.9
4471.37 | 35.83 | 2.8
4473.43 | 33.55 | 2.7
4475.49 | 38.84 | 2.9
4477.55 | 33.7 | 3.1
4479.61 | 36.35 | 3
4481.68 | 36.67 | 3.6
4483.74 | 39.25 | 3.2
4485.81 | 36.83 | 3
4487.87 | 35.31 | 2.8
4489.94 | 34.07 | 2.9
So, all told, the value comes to -3.4 angstrom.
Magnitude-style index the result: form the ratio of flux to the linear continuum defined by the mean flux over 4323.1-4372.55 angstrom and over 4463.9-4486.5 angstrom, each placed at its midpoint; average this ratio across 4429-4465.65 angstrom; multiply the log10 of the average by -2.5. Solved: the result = 0.06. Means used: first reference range 27.9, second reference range 34.9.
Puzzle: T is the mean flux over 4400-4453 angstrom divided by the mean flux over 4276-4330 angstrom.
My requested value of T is 1.3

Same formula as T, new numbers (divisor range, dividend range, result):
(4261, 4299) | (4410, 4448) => 1.21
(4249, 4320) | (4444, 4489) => 1.34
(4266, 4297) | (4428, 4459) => 1.26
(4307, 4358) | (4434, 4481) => 1.23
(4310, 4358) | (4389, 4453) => 1.14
